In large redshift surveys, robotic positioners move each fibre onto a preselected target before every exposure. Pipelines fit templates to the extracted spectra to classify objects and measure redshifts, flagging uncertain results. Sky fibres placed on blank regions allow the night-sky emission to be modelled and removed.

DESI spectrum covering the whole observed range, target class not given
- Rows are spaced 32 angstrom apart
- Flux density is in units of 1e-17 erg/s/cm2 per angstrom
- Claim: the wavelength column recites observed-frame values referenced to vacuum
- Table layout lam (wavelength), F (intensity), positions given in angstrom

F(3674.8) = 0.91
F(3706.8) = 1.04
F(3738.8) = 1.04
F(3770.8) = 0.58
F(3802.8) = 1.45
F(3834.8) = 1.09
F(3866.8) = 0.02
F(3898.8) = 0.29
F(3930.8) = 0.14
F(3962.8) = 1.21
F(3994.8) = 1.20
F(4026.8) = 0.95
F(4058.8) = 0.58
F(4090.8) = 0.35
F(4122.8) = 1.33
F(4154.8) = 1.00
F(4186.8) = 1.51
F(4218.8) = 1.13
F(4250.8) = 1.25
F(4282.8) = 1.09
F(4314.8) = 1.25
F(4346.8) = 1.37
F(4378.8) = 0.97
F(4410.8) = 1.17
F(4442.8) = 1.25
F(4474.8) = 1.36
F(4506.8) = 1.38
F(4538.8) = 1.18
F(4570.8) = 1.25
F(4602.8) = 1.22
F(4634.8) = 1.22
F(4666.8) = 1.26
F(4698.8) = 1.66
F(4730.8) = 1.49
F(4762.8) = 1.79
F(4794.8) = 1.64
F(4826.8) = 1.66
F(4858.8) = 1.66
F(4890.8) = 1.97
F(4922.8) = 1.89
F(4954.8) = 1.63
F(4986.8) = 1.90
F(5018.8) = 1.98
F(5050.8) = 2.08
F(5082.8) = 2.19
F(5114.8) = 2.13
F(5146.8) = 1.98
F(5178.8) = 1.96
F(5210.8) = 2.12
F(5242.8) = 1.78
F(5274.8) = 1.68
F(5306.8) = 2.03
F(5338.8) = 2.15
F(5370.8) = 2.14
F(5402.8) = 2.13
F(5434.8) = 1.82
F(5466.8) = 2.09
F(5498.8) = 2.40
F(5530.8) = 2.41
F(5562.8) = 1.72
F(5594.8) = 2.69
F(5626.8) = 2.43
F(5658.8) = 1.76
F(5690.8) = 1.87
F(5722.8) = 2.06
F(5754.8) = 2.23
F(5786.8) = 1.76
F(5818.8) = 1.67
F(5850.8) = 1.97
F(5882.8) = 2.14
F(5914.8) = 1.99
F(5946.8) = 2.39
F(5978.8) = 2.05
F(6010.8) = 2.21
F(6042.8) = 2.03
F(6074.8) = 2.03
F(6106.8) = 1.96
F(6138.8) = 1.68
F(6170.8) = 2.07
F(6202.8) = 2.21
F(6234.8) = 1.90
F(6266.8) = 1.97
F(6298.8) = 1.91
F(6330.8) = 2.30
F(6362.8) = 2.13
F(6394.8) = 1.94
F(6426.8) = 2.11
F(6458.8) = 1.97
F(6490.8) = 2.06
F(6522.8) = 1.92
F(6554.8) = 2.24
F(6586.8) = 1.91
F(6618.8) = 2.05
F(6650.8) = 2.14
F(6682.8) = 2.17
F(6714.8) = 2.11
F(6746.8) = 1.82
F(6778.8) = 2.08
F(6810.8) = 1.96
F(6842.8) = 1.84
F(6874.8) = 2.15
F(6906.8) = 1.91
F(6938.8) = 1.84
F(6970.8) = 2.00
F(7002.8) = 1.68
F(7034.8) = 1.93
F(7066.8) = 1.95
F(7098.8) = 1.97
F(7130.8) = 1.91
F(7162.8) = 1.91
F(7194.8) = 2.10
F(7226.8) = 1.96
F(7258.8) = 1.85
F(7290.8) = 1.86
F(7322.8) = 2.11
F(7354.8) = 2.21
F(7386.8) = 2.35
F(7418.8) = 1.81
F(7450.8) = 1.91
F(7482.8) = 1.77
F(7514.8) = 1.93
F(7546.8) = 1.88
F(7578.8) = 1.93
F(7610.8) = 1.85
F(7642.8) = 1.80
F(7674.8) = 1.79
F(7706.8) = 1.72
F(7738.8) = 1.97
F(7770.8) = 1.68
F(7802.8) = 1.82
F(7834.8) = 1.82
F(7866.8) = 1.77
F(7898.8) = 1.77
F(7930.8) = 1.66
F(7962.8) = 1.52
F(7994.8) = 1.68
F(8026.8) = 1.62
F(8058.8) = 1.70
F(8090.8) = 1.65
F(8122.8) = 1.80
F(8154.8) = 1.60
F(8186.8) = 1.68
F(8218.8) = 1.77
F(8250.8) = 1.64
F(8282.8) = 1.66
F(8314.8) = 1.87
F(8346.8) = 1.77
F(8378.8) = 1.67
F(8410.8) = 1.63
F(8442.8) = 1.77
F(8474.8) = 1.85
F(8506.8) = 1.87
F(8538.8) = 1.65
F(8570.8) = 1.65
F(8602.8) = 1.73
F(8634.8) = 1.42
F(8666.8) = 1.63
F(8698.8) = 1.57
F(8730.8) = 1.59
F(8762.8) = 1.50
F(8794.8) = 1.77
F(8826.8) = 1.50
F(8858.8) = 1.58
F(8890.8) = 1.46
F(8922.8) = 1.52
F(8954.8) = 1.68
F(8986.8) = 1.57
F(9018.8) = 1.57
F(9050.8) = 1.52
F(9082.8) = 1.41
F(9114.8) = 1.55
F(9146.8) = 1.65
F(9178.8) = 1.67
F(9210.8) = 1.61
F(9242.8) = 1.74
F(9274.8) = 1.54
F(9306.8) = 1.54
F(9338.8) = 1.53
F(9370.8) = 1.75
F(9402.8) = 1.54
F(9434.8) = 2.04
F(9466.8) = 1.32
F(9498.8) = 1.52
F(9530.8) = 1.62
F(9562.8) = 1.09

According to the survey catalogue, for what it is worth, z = 0.120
